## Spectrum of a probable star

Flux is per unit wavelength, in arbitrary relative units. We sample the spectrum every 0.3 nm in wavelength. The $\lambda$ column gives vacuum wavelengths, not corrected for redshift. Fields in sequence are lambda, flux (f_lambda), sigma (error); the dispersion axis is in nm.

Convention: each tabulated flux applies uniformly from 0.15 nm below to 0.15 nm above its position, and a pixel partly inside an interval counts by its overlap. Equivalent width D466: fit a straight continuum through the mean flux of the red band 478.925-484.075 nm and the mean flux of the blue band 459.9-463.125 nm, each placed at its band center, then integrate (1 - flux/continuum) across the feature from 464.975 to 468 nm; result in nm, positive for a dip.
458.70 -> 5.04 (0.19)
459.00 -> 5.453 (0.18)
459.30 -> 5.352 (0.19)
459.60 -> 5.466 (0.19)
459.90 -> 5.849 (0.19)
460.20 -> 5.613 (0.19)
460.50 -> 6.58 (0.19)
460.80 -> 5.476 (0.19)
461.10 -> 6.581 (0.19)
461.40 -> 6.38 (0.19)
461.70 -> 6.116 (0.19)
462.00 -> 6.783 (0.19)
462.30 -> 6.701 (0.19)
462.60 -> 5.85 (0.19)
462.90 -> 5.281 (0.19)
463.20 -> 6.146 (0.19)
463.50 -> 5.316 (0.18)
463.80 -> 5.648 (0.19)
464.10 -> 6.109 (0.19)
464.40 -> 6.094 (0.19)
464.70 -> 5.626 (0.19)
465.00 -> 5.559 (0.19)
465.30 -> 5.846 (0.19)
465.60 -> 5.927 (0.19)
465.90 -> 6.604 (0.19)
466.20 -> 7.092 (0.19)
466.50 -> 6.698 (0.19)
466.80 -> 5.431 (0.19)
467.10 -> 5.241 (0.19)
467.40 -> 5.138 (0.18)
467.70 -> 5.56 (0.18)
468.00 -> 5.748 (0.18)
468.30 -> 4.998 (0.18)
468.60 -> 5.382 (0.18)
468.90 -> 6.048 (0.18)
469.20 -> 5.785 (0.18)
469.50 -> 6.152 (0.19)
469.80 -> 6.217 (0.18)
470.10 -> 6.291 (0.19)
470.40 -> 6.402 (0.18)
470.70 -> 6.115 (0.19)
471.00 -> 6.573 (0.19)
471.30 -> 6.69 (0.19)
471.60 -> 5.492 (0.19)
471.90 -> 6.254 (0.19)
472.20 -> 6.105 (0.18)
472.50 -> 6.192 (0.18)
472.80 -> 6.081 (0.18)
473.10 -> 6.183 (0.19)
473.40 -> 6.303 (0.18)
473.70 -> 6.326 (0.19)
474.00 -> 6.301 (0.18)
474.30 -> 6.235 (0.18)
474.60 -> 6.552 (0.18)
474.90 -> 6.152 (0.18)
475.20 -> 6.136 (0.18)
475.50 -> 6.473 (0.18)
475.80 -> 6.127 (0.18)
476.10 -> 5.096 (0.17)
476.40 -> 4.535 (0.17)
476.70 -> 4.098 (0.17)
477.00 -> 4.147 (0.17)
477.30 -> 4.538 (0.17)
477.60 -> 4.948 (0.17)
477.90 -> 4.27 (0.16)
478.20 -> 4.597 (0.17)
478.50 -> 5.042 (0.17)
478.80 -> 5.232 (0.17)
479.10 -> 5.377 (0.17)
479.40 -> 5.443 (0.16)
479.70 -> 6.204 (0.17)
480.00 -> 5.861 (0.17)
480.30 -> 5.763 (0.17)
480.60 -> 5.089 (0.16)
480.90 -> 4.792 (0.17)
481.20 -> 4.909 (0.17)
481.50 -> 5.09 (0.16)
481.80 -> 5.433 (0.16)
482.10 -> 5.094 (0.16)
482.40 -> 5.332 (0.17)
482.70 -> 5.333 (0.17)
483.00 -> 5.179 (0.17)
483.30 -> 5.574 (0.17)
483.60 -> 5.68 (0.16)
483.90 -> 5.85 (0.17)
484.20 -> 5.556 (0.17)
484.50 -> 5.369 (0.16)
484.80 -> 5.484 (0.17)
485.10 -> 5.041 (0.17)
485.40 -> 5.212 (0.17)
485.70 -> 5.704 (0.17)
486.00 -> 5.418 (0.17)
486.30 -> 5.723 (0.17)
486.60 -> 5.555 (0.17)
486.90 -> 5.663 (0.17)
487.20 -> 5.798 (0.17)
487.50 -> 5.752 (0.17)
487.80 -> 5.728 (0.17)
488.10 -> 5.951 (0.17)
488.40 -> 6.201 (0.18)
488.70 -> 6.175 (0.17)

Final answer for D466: 0.02 nm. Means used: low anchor 6.12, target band 5.92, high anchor 5.41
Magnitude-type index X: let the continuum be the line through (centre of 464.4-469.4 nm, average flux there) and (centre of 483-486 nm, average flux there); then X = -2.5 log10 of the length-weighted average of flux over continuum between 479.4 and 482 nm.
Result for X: 0.032 mag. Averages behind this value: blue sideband 5.81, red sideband 5.48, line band 5.39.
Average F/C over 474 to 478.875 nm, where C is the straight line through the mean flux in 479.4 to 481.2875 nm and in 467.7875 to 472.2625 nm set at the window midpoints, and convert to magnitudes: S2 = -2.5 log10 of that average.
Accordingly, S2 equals 0.08 mag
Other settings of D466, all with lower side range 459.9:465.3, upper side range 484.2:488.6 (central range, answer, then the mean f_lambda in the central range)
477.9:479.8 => 0.17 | 5.21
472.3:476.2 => -0.25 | 6.18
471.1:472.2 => -0.06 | 6.16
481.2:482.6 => 0.12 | 5.21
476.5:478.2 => 0.39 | 4.42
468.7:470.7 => -0.09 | 6.13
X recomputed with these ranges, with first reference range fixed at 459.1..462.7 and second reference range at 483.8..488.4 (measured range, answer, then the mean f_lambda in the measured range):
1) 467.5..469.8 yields 0.04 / 5.69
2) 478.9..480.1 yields 0.01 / 5.7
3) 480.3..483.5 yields 0.09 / 5.22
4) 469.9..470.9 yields -0.07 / 6.28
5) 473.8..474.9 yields -0.09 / 6.33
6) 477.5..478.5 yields 0.23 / 4.65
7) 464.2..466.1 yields 0.00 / 5.98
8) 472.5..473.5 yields -0.06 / 6.18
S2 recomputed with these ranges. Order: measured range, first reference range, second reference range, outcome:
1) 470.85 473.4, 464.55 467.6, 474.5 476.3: -0.04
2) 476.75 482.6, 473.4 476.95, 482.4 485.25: 0.10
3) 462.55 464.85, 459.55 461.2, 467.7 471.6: 0.04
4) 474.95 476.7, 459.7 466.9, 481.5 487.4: 0.03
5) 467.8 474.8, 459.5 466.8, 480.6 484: -0.07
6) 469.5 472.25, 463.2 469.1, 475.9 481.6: -0.14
